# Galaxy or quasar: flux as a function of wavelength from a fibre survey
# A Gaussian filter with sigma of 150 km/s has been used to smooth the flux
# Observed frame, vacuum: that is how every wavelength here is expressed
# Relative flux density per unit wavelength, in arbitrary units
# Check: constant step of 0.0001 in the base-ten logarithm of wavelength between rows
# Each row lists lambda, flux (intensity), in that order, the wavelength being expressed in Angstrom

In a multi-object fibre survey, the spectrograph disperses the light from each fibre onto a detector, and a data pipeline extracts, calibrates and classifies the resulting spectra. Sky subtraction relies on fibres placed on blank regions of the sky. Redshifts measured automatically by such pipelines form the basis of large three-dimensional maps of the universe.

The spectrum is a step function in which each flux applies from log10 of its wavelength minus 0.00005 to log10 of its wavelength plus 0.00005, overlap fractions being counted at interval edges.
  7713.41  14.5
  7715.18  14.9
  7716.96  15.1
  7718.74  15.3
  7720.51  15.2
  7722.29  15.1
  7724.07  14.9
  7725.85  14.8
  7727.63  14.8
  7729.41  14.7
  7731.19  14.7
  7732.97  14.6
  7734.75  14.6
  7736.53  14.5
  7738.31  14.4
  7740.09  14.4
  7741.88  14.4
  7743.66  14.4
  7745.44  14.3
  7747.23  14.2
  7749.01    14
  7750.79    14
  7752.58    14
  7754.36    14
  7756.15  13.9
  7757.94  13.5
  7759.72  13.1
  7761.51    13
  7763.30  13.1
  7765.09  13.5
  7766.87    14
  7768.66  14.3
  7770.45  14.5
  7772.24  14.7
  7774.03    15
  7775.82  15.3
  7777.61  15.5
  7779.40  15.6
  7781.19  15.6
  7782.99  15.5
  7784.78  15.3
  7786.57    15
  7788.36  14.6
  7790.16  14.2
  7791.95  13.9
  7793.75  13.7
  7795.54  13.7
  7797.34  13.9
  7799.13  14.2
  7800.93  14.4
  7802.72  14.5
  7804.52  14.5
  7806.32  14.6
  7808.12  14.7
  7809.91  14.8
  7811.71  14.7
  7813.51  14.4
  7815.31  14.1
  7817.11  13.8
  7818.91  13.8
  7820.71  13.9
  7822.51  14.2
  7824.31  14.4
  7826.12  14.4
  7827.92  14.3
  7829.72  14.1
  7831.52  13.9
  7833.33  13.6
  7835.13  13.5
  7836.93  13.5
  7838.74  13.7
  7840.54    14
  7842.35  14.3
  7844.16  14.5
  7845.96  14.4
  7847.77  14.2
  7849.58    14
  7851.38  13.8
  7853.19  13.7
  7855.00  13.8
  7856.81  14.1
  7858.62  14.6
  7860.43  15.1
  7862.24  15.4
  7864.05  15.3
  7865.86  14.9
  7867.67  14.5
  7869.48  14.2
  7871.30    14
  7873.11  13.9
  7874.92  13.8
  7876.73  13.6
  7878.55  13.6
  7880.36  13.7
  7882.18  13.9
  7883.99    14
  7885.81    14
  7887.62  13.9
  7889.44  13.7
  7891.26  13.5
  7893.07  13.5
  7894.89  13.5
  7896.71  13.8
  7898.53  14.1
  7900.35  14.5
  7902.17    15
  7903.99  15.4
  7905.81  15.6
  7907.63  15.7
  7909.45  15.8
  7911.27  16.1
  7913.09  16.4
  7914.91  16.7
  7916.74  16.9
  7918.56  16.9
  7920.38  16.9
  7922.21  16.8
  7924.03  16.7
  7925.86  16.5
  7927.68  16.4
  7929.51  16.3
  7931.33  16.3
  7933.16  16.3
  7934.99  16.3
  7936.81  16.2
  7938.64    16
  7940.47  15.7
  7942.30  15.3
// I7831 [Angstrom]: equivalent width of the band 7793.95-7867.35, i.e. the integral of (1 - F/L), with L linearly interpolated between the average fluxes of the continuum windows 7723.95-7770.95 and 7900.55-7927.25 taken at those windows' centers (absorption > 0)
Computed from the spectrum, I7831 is 4.5 Angstrom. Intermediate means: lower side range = 14.2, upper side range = 16.2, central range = 14.2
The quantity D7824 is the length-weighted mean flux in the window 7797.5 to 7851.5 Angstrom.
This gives 14.2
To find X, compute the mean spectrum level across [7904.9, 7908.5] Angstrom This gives 15.7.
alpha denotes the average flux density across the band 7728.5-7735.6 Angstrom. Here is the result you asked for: 14.7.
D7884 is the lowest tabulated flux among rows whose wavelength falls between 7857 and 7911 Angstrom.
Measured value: 13.5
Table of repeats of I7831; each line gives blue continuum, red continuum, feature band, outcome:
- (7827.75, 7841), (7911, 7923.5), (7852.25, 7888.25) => 2.0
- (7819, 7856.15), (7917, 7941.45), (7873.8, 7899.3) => 2.6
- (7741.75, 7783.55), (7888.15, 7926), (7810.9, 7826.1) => 0.6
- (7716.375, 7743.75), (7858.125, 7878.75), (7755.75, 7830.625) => 1.3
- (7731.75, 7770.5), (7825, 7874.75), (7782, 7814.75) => -0.8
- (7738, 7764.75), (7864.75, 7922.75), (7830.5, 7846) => 0.6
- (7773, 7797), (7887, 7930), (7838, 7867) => 1.5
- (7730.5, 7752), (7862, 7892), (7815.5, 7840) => 0.4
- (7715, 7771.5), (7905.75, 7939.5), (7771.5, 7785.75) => -0.6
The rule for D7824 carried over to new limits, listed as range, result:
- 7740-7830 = 14.3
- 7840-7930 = 14.8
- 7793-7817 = 14.3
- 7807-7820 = 14.3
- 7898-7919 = 15.8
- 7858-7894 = 14.2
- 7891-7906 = 14.3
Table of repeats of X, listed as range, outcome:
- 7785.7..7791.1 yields 14.6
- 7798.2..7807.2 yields 14.4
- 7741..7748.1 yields 14.3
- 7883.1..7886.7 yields 14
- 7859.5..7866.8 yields 15.2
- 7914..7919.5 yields 16.8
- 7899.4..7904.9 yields 15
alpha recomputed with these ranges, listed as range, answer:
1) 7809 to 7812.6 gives 14.8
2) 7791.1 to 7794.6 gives 13.8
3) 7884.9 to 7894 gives 13.7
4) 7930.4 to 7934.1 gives 16.3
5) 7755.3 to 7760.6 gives 13.5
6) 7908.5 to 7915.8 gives 16.3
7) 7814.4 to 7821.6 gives 13.9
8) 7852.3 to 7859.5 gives 14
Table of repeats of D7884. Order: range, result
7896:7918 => 13.8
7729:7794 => 13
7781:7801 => 13.7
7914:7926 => 16.5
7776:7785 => 15.3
